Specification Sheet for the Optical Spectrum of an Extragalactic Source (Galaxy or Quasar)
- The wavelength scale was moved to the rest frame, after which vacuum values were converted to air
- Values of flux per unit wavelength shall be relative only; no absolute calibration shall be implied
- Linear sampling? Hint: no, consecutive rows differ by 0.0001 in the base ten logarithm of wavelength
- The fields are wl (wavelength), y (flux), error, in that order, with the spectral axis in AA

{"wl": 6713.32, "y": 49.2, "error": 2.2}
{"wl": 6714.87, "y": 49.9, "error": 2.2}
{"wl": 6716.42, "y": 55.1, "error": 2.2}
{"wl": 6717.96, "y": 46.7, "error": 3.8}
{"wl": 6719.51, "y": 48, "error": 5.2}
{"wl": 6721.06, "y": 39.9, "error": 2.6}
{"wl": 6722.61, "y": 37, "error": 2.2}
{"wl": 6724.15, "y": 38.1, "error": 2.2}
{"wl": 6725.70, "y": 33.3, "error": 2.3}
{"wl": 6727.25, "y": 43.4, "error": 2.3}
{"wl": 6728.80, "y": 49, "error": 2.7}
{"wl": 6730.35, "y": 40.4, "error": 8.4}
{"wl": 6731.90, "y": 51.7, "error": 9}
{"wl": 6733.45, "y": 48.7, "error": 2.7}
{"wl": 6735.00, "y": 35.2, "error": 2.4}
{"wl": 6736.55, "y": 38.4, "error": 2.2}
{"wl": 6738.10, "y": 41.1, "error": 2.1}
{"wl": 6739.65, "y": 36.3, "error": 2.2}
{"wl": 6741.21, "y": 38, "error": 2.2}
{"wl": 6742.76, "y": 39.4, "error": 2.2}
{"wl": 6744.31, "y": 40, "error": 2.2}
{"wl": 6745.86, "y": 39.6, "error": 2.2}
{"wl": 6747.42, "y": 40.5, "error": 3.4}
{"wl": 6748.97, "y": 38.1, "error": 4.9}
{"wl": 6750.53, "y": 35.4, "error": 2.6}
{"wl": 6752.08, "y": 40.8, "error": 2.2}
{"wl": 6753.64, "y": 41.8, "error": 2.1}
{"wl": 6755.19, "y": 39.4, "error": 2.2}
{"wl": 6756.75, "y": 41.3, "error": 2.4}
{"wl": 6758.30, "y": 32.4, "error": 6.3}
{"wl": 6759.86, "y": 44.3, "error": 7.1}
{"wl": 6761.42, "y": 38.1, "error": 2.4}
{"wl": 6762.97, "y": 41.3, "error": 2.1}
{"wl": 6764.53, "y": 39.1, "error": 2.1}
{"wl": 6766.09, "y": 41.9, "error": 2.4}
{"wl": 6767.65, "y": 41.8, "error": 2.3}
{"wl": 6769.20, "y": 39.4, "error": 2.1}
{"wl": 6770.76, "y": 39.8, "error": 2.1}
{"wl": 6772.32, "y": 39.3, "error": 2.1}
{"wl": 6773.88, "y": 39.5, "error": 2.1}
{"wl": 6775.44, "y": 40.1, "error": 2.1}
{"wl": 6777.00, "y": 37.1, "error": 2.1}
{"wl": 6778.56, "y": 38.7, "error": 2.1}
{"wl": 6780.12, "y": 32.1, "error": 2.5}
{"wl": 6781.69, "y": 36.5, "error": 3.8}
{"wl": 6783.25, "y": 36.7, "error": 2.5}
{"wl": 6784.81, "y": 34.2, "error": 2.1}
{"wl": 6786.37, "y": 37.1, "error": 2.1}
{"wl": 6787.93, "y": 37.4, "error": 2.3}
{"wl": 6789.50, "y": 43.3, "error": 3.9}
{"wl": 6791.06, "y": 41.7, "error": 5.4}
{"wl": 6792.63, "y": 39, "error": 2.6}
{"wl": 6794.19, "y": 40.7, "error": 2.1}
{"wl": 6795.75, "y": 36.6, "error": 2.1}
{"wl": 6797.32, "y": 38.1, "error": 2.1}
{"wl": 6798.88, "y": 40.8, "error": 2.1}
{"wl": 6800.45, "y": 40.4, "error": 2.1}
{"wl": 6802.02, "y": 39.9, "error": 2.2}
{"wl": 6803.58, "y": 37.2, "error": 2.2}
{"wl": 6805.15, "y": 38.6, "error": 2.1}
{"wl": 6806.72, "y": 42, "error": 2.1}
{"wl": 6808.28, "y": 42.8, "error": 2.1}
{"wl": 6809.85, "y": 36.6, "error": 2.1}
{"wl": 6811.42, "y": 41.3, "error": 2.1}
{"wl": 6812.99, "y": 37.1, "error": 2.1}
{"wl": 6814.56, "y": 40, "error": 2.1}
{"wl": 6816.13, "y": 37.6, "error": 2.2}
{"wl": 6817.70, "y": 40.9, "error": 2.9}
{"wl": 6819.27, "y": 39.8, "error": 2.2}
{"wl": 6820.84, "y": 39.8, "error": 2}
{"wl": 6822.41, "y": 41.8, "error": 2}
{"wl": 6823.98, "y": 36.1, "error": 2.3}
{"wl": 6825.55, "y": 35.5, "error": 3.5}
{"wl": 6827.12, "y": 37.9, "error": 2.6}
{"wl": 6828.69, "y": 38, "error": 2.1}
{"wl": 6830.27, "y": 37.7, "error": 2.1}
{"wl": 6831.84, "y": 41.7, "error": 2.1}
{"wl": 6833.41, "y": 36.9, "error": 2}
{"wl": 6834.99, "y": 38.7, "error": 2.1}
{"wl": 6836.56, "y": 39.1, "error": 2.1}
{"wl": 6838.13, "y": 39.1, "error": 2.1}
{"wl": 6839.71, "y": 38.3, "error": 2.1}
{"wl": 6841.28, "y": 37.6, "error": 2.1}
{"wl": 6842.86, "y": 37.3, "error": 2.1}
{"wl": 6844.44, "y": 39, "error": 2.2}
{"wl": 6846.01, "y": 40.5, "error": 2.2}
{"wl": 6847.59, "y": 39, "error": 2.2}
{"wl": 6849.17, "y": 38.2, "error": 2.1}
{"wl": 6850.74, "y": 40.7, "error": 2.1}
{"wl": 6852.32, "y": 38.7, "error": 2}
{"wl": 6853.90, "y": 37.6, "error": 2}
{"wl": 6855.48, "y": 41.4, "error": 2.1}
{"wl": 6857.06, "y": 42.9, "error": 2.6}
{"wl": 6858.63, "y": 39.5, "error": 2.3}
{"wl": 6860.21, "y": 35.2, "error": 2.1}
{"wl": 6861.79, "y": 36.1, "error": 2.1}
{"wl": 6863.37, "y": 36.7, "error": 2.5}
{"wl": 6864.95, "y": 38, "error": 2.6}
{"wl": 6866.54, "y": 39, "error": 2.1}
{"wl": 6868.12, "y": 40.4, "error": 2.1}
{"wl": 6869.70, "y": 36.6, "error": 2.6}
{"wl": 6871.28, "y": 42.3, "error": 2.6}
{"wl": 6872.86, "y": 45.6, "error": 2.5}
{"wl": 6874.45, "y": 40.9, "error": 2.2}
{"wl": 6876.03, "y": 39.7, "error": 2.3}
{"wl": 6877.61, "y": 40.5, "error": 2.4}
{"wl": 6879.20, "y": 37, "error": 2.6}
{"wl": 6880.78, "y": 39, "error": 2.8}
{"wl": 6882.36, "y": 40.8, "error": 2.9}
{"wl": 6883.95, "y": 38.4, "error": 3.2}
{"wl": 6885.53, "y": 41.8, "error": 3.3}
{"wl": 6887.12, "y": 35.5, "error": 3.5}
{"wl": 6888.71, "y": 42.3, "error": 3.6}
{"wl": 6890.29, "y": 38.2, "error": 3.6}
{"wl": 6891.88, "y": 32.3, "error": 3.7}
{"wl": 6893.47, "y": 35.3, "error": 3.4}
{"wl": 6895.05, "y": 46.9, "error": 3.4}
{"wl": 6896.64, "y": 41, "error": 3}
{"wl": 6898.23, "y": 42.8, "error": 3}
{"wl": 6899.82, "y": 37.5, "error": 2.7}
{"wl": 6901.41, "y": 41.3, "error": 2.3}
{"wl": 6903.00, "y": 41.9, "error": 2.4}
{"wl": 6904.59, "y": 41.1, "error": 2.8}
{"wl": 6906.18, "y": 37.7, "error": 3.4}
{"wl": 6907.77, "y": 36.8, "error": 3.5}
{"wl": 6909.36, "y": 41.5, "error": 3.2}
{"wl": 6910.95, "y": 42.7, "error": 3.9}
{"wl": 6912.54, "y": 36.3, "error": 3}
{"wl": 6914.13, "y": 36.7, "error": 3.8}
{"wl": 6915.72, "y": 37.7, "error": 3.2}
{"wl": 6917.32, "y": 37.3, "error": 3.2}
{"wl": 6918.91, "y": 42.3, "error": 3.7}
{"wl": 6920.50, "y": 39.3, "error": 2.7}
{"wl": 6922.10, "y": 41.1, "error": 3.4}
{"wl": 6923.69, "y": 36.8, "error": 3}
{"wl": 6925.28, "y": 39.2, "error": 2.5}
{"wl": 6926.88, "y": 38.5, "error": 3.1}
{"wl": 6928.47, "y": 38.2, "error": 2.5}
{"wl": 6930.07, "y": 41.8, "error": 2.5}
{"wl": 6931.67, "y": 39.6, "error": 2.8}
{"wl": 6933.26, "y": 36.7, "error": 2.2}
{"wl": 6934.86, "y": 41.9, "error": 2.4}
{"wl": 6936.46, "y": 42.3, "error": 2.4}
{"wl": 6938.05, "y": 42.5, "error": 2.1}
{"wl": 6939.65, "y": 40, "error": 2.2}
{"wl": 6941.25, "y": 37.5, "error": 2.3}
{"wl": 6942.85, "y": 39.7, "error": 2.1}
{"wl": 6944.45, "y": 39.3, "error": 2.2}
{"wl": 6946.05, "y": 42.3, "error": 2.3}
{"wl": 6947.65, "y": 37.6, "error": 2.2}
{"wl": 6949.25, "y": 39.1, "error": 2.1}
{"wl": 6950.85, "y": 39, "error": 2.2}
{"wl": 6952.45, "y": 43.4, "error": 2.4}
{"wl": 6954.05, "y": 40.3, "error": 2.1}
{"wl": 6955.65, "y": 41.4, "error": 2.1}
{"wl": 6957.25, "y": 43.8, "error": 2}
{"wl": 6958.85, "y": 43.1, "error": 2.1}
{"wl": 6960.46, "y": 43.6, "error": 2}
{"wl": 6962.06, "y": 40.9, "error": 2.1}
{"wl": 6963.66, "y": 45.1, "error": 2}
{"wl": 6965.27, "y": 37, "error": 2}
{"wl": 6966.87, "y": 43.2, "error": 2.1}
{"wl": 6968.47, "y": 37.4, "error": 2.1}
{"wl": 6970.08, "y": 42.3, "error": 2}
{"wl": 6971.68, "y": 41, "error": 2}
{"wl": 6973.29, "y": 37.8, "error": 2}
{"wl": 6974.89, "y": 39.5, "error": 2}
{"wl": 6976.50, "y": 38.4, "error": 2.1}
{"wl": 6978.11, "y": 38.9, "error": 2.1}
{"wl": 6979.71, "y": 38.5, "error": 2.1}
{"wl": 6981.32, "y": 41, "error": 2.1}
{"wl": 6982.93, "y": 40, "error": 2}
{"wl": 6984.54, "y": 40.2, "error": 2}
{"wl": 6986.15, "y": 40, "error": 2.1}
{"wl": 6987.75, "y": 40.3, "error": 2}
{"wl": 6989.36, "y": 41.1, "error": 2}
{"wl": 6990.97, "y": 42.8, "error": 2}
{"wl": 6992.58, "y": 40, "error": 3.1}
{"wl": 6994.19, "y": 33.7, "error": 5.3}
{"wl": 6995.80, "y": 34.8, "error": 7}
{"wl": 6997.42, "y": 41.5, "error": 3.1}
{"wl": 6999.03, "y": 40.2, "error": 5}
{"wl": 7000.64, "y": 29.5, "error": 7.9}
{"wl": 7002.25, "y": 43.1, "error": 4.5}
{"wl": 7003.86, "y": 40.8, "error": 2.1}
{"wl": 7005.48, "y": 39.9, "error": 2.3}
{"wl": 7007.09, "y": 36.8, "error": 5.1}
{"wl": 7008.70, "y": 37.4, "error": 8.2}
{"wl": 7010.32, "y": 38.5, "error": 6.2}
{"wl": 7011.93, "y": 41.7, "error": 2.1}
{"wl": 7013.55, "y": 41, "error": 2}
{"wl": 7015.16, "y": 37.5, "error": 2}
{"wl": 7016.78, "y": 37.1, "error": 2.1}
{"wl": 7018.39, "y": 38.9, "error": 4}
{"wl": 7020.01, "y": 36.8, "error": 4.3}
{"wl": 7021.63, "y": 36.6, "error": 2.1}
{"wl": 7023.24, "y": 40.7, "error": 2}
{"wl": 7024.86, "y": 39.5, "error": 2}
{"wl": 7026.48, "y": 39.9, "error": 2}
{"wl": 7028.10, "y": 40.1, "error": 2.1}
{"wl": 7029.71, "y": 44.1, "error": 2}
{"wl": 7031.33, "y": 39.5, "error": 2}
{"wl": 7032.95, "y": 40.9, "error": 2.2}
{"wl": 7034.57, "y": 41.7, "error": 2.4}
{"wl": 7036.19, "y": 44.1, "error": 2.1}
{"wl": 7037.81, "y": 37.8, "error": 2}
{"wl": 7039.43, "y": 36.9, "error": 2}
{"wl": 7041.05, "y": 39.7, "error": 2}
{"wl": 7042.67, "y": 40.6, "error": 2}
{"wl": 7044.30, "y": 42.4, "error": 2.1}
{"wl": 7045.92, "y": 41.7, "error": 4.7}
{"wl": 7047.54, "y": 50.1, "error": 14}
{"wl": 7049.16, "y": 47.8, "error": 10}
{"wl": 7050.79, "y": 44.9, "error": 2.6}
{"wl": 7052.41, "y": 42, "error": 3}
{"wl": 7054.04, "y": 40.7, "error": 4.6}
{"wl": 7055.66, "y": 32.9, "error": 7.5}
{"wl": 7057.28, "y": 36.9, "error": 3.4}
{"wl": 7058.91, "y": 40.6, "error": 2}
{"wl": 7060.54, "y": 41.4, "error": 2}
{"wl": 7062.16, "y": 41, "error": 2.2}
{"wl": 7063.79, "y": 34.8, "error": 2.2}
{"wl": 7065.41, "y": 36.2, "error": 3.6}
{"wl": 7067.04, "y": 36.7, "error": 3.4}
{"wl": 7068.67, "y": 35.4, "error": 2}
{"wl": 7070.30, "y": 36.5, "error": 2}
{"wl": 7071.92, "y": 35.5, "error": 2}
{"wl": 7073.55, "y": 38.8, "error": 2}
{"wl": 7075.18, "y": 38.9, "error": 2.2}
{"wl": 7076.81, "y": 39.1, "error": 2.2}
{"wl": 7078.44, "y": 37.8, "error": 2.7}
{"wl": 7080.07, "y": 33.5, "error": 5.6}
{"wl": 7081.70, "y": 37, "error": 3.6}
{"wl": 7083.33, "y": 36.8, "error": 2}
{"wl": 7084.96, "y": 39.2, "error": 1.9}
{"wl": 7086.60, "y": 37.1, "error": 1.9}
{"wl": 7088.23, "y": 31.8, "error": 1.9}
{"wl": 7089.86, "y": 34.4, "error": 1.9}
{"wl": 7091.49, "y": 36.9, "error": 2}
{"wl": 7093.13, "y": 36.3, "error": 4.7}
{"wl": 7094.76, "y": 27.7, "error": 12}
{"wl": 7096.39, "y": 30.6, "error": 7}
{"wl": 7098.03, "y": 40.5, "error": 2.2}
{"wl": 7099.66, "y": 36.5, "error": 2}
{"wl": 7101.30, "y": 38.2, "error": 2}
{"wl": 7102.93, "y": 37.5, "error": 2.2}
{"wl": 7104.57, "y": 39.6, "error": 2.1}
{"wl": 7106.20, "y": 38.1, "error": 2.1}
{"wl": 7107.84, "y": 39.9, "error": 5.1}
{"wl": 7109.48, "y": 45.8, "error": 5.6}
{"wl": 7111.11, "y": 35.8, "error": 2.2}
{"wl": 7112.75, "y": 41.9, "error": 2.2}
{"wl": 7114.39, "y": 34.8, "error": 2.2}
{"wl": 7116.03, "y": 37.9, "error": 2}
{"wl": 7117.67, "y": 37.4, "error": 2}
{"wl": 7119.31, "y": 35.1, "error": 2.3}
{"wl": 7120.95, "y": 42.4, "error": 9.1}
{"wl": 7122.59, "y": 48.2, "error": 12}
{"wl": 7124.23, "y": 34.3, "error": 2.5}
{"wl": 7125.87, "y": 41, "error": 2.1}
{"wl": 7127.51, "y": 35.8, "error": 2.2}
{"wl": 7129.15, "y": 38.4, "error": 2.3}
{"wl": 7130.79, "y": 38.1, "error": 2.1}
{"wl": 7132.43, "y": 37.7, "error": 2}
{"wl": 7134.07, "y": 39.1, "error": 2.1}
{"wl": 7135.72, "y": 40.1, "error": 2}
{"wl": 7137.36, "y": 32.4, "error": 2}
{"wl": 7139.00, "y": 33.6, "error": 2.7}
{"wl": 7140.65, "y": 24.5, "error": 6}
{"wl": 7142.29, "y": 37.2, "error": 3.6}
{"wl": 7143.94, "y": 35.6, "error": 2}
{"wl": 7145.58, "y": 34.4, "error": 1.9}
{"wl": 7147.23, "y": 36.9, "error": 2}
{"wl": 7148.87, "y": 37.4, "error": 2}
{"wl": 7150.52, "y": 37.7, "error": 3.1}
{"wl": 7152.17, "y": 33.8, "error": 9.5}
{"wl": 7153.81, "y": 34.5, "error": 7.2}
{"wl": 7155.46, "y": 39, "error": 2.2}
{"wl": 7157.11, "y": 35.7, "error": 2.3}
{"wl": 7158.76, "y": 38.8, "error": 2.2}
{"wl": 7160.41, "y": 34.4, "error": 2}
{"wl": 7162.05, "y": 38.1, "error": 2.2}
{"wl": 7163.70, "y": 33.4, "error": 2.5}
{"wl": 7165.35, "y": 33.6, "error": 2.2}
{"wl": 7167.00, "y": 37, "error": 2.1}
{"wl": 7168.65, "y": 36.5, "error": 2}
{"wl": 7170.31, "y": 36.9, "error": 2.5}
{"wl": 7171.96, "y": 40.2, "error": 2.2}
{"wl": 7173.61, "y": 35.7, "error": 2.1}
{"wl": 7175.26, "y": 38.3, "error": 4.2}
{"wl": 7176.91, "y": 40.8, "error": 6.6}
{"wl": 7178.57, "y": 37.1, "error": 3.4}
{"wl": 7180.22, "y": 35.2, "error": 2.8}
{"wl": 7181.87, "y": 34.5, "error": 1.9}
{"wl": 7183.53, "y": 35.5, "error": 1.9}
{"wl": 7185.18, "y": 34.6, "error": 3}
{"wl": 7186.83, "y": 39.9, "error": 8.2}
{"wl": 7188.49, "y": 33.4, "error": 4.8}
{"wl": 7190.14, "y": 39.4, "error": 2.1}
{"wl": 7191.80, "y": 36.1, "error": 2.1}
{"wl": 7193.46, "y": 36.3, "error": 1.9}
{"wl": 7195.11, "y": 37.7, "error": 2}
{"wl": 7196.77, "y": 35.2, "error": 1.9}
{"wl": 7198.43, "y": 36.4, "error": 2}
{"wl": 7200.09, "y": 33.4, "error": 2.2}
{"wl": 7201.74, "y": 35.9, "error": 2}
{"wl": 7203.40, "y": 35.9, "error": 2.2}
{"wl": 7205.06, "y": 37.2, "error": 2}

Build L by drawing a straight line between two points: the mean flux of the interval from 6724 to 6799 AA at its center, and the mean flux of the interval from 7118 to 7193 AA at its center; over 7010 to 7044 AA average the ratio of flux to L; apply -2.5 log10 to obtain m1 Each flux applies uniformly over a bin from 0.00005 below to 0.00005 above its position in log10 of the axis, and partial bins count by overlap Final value -0.06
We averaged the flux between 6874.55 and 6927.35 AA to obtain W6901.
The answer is 39.3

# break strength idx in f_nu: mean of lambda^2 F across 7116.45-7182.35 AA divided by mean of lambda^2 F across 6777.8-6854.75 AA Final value 1.05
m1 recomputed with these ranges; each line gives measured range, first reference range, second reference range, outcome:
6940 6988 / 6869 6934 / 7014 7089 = -0.028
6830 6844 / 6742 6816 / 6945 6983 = 0.029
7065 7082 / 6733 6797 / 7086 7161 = 0.009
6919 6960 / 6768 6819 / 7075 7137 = -0.054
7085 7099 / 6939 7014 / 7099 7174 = 0.097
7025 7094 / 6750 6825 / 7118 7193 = -0.048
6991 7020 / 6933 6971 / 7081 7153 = 0.032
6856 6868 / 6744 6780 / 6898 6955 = 0.033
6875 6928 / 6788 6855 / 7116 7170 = -0.023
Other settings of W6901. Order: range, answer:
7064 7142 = 37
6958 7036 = 39.7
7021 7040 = 40.2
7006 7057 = 40.3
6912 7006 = 39.8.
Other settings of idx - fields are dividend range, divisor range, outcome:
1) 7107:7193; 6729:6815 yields 1.05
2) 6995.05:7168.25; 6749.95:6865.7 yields 1.06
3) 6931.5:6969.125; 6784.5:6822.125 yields 1.08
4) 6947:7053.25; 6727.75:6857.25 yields 1.09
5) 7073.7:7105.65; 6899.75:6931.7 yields 0.97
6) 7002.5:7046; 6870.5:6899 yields 1.03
